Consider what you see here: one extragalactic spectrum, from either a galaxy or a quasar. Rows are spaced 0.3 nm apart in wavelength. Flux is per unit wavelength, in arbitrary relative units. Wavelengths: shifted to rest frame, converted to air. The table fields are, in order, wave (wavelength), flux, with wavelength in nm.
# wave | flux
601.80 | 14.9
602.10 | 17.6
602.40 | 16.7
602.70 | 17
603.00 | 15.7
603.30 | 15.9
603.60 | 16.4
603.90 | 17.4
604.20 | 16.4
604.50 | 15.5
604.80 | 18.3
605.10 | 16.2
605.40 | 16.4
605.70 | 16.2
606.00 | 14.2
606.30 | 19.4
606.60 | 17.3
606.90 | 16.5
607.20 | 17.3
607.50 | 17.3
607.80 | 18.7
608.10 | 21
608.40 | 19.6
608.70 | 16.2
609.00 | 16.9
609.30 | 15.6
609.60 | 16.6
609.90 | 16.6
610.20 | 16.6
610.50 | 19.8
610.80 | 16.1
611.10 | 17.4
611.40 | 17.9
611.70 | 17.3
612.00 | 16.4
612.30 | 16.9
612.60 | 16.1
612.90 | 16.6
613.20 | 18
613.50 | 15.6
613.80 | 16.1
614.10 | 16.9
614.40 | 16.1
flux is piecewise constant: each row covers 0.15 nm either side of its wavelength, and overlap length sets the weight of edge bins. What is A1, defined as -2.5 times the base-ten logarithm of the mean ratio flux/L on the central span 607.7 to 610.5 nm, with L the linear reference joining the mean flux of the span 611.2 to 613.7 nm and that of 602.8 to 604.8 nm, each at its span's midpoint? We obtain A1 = -0.061 mag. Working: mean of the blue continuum 16.4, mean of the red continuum 16.8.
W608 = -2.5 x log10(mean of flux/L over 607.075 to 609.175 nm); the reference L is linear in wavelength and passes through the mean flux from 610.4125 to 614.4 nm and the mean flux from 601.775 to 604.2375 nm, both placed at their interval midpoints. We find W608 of -0.09 mag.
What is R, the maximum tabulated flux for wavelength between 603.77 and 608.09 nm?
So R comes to 19.4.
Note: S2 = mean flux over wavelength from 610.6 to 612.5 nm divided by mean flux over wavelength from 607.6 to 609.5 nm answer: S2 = 1.0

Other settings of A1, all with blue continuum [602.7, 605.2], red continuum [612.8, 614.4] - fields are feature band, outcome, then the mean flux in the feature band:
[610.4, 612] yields -0.06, 17.5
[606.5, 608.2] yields -0.09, 17.9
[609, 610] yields 0.01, 16.3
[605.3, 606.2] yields 0.05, 15.8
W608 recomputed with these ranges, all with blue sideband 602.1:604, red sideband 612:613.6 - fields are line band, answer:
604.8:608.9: -0.05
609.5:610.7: -0.05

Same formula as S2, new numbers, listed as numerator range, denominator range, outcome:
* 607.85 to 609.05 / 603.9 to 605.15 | 1.11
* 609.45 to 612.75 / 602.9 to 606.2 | 1.05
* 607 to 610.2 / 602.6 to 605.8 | 1.06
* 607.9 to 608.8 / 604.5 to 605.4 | 1.13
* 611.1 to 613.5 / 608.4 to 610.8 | 1.00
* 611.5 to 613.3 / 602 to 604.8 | 1.02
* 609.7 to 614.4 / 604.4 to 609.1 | 0.98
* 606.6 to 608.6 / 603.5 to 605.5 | 1.10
